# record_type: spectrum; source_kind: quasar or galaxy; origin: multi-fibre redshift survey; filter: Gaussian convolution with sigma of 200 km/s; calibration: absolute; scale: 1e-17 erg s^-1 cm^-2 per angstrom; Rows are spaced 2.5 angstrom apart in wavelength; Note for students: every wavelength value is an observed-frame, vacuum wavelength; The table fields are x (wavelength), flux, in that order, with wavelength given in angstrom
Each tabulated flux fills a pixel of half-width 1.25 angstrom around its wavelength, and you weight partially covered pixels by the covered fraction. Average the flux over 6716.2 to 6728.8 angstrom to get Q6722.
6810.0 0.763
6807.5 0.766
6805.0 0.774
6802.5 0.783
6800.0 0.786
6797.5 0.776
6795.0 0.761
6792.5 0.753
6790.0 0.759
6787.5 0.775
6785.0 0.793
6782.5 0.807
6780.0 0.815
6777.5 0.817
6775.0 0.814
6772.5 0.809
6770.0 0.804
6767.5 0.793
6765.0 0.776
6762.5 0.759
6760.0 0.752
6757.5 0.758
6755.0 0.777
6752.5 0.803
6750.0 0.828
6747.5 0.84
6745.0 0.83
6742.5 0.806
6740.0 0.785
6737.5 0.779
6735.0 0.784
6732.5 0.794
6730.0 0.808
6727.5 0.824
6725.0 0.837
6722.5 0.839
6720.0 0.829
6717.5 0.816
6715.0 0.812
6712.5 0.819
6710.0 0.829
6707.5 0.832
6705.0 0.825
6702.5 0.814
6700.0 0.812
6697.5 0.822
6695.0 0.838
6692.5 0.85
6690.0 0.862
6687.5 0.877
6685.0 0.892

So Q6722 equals 0.829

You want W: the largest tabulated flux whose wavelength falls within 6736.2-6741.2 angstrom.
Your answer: 0.785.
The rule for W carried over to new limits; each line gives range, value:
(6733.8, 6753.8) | 0.84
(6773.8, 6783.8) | 0.817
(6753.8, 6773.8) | 0.809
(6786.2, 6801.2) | 0.786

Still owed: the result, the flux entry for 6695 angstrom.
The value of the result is 0.838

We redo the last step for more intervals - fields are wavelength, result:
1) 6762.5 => 0.759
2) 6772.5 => 0.809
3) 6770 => 0.804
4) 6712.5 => 0.819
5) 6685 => 0.892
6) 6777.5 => 0.817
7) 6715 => 0.812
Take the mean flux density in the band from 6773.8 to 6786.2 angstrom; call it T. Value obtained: 0.809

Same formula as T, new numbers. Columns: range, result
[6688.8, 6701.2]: 0.837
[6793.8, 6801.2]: 0.774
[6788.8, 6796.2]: 0.758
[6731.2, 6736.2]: 0.789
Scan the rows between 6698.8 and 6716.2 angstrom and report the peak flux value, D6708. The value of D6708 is 0.832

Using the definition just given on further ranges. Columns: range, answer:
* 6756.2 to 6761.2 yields 0.758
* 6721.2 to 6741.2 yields 0.839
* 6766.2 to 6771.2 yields 0.804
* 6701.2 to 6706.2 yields 0.825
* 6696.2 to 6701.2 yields 0.822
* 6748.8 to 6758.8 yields 0.828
